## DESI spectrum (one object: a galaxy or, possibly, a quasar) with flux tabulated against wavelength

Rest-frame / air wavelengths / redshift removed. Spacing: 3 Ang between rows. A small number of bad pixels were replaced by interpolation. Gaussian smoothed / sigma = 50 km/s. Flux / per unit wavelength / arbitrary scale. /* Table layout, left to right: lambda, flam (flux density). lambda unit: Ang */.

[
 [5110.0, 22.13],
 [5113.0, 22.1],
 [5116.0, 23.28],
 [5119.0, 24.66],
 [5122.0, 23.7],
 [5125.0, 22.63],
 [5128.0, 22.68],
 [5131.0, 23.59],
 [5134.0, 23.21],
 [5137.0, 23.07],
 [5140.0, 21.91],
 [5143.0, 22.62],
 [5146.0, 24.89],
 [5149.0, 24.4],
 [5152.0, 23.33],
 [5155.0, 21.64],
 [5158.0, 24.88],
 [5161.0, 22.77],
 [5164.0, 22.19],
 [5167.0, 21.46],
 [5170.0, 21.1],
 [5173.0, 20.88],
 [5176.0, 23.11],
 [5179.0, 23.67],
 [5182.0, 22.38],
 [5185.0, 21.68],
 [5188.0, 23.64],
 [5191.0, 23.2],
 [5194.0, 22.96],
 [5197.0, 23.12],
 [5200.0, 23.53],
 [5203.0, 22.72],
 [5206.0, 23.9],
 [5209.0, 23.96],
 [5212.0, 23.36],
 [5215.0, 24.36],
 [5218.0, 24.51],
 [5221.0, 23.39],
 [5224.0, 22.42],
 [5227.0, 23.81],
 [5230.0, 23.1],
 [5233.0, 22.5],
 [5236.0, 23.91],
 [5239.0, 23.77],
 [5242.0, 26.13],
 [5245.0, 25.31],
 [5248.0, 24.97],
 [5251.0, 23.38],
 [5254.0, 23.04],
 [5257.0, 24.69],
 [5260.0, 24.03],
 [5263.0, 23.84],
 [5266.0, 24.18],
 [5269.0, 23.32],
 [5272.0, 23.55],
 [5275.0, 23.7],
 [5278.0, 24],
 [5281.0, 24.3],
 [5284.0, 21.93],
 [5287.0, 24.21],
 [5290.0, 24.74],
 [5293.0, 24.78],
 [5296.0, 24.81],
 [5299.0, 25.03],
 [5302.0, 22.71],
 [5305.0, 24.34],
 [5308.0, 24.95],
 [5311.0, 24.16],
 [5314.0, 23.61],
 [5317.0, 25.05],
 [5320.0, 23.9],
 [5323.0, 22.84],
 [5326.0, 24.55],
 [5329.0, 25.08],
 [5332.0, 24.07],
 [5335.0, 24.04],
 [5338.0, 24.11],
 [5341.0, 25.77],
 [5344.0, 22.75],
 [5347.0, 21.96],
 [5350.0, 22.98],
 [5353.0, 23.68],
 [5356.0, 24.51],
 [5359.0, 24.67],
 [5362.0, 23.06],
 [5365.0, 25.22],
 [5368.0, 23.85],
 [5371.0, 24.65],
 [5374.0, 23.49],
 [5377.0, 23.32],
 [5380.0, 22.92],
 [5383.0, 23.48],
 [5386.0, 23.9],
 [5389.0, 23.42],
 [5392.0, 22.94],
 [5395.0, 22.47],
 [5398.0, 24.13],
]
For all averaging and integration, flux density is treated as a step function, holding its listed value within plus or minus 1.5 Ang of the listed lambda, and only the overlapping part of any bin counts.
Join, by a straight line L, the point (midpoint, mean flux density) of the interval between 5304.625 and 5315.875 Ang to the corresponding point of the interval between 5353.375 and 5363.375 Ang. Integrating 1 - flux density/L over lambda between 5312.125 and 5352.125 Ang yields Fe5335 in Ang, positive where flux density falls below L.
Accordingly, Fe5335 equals 0.5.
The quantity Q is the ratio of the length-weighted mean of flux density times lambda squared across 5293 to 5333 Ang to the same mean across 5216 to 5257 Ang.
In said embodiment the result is 1.0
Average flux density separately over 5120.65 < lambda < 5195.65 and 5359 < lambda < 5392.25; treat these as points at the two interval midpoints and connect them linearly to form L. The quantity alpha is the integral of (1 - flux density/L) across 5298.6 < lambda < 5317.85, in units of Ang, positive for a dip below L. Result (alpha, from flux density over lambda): -0.6 Ang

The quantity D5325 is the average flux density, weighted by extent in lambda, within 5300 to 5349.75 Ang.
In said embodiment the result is 24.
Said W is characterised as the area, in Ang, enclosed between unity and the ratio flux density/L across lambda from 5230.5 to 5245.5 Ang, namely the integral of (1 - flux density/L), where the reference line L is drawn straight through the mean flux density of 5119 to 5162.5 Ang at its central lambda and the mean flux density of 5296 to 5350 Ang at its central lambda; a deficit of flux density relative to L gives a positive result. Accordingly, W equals -0.3 Ang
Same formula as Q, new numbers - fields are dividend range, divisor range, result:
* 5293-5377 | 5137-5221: 1.11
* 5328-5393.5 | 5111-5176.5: 1.13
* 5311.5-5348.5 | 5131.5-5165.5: 1.11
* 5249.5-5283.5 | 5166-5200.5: 1.09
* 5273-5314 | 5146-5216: 1.09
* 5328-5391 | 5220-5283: 1.04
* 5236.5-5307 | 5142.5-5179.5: 1.10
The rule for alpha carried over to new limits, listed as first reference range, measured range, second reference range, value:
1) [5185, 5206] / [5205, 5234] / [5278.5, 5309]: -0.2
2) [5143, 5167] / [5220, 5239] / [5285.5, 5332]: 0.4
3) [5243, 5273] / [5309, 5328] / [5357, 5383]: -0.1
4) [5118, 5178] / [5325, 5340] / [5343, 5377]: -0.5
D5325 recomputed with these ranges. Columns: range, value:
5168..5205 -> 22.7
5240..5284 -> 24.1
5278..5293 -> 23.9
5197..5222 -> 23.7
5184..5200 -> 23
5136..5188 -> 22.7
